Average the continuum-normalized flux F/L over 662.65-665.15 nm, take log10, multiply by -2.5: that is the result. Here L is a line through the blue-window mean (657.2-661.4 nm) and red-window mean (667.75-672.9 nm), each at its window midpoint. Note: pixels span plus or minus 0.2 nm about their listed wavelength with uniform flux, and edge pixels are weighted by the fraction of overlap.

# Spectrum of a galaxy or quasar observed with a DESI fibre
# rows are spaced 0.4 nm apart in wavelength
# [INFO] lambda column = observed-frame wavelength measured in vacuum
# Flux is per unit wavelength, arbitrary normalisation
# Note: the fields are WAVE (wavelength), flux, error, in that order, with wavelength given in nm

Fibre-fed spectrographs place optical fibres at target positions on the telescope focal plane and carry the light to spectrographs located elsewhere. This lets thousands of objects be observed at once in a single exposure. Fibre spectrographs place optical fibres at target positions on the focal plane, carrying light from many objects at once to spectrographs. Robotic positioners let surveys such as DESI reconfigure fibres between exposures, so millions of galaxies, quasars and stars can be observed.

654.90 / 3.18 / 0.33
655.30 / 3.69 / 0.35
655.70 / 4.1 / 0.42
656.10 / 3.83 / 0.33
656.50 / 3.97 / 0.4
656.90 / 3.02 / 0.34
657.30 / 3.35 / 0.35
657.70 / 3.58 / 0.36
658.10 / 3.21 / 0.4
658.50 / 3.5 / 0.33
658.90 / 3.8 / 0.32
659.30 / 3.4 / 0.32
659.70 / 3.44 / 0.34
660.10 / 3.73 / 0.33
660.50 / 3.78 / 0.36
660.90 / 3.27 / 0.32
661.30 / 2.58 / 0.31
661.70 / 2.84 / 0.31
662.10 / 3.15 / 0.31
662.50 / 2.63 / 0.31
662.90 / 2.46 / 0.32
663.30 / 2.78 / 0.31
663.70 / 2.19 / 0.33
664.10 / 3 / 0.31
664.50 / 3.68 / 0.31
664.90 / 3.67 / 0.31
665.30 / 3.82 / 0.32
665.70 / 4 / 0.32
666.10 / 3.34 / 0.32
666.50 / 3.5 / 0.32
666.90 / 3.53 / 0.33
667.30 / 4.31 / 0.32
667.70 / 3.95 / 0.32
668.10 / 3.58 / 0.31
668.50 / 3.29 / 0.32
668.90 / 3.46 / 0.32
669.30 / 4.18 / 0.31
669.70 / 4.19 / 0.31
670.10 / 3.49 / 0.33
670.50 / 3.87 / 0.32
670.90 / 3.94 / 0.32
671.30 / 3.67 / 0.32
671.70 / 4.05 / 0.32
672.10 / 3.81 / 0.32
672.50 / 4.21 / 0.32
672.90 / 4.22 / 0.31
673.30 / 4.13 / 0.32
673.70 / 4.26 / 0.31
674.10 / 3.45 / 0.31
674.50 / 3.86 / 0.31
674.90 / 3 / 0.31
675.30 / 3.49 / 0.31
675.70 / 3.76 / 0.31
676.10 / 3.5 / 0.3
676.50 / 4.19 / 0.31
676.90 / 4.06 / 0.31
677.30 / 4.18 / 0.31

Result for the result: 0.21 mag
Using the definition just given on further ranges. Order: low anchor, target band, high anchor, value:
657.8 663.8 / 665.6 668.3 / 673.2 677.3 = -0.098 mag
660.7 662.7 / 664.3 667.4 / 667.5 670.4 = -0.103 mag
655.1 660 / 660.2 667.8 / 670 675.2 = 0.127 mag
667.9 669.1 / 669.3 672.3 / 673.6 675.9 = -0.111 mag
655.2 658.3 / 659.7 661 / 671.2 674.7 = 0.024 mag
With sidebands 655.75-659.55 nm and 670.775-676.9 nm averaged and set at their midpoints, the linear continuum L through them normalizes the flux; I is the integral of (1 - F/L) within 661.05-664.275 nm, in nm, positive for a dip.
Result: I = 0.82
